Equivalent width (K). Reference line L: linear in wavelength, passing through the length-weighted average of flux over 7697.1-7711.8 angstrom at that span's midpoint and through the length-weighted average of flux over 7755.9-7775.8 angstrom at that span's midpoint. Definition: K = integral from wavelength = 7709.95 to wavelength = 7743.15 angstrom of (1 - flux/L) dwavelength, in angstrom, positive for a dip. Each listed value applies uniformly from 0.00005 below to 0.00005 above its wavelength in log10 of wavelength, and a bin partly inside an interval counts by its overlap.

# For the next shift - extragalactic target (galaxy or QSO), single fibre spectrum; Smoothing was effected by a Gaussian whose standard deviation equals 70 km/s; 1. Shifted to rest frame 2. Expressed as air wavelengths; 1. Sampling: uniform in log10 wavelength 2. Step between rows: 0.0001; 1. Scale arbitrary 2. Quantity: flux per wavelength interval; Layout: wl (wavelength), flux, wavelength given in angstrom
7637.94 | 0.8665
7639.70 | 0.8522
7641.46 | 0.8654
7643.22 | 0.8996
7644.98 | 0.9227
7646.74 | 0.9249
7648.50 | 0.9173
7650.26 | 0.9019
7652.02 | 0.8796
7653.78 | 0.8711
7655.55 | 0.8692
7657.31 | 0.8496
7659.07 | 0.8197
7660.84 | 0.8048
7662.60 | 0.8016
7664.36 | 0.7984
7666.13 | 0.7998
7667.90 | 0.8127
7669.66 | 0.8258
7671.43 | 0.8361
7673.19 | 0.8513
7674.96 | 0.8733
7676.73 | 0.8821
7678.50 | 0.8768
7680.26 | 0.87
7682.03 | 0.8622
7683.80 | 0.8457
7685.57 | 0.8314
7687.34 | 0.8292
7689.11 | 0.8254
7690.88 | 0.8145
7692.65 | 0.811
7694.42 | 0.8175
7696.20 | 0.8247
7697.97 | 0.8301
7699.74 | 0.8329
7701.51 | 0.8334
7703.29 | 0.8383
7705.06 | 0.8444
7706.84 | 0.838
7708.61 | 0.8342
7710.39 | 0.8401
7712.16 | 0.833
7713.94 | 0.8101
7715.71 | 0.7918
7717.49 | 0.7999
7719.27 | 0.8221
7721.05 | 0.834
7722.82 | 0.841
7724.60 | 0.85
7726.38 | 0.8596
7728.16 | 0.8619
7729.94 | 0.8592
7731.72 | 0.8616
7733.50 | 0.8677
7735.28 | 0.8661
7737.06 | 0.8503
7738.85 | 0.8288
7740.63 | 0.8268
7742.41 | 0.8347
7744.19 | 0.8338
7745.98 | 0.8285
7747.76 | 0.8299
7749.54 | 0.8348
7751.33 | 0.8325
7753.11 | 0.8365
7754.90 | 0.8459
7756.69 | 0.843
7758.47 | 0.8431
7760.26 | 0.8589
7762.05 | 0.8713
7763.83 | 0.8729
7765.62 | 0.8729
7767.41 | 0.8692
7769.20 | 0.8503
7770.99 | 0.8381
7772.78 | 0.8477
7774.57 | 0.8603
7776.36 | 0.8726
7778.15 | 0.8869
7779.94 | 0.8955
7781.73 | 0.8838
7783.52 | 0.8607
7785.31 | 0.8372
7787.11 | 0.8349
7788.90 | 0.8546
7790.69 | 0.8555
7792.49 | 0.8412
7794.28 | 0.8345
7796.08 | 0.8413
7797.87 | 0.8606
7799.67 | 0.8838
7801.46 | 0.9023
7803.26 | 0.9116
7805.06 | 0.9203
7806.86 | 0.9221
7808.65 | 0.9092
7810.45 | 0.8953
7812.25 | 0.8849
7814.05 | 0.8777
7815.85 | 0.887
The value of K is 0.20 angstrom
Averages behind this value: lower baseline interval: 0.836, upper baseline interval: 0.857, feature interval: 0.839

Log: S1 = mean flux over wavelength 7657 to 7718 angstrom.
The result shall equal 0.831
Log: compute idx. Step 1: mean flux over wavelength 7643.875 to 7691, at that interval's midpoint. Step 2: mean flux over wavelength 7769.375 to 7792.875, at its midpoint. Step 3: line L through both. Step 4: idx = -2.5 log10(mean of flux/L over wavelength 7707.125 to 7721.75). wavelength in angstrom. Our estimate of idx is 0.044 mag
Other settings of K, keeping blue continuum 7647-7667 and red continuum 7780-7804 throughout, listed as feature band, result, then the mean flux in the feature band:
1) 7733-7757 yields 0.5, 0.839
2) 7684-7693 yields 0.3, 0.825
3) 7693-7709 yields 0.4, 0.832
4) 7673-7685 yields -0.2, 0.866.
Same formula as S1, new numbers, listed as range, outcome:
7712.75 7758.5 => 0.838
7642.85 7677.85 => 0.857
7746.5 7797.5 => 0.854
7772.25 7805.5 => 0.867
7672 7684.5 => 0.866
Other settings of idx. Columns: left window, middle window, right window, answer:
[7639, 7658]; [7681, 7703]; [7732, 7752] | 0.05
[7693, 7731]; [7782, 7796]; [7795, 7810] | 0.05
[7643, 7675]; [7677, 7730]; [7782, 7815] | 0.03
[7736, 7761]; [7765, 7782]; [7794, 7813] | -0.01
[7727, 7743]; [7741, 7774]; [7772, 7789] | 0.01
